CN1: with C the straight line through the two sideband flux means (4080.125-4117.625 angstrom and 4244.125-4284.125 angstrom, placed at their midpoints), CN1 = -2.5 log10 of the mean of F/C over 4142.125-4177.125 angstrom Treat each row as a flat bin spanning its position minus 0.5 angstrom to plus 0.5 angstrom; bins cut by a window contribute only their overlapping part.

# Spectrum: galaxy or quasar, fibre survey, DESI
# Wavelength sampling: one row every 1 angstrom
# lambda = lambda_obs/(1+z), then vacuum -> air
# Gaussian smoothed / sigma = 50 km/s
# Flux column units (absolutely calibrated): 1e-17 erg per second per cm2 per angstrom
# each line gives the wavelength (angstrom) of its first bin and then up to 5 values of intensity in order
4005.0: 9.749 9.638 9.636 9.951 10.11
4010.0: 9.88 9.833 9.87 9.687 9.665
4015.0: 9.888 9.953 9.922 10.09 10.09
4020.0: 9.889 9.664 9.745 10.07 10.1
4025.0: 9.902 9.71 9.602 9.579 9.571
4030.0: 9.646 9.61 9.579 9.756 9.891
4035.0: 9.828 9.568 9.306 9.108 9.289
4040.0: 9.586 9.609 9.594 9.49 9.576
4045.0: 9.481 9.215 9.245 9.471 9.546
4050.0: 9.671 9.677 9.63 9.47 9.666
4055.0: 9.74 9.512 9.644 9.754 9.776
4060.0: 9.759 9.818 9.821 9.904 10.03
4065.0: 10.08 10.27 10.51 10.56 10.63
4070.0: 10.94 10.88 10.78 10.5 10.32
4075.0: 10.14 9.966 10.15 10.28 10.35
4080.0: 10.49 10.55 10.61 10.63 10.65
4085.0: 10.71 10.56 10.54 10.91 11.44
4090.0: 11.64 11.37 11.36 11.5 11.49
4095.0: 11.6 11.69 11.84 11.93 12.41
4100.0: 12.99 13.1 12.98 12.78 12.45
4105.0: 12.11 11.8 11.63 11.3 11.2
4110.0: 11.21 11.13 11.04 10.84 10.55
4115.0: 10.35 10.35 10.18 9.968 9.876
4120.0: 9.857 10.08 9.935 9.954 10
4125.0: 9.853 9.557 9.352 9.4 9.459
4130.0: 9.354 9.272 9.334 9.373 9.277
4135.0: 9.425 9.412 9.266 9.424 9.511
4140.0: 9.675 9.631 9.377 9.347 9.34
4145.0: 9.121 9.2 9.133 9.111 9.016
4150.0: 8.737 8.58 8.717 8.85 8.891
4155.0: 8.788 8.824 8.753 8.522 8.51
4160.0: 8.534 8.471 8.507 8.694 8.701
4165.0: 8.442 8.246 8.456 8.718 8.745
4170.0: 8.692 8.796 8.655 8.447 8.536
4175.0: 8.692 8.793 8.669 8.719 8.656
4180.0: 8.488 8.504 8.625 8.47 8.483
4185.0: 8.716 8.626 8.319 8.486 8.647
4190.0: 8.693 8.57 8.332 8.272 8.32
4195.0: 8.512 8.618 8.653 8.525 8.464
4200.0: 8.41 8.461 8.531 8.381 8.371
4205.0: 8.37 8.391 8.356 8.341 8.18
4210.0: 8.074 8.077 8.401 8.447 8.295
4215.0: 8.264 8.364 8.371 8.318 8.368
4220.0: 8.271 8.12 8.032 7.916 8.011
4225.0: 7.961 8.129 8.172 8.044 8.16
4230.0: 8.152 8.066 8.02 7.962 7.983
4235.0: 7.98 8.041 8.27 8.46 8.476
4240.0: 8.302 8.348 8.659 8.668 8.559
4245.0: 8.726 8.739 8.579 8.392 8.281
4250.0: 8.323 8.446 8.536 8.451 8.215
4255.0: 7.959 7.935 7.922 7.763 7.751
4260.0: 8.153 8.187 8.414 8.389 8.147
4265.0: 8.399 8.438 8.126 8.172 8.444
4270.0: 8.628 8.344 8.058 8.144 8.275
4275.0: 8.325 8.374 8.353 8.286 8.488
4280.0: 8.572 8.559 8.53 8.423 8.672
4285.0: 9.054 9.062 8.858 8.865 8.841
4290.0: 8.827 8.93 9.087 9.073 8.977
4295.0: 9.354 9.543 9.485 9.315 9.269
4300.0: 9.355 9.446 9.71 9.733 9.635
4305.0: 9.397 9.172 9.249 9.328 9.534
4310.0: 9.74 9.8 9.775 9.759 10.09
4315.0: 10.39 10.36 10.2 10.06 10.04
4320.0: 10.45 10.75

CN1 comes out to 0.171 mag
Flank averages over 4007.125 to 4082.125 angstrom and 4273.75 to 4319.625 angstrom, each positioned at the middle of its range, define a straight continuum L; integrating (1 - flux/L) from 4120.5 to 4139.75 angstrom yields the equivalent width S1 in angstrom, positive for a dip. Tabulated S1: 0.23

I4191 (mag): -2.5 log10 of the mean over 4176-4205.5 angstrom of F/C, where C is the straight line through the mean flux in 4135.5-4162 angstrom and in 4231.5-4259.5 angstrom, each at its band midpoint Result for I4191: 0.02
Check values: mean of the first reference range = 9.02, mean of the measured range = 8.52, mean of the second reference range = 8.28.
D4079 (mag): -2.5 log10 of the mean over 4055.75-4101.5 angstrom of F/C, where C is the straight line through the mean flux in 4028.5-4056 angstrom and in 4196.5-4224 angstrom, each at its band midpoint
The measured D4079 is -0.161 mag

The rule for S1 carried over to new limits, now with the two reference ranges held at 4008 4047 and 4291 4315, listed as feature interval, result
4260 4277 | 2.2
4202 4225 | 3.1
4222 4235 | 2.0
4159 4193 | 3.6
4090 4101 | -2.5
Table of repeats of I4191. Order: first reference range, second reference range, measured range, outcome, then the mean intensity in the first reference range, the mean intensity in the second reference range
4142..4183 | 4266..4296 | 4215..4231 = 0.07 mag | 8.74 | 8.62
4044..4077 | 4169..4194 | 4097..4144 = -0.13 mag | 9.95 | 8.58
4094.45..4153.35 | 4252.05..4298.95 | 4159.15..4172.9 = 0.14 mag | 10.3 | 8.53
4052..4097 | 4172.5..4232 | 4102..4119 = -0.13 mag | 10.5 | 8.38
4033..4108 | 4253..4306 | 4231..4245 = 0.09 mag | 10.5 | 8.66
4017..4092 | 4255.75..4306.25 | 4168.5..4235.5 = 0.10 mag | 10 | 8.69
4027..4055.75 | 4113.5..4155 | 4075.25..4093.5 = -0.13 mag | 9.55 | 9.48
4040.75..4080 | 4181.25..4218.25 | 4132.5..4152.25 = -0.02 mag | 9.94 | 8.43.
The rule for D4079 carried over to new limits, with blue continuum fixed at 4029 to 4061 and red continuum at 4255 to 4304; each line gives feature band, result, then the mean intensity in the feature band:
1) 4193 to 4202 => 0.06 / 8.48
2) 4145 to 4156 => 0.03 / 8.91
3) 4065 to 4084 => -0.11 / 10.5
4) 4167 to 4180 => 0.05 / 8.66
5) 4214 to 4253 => 0.07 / 8.28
